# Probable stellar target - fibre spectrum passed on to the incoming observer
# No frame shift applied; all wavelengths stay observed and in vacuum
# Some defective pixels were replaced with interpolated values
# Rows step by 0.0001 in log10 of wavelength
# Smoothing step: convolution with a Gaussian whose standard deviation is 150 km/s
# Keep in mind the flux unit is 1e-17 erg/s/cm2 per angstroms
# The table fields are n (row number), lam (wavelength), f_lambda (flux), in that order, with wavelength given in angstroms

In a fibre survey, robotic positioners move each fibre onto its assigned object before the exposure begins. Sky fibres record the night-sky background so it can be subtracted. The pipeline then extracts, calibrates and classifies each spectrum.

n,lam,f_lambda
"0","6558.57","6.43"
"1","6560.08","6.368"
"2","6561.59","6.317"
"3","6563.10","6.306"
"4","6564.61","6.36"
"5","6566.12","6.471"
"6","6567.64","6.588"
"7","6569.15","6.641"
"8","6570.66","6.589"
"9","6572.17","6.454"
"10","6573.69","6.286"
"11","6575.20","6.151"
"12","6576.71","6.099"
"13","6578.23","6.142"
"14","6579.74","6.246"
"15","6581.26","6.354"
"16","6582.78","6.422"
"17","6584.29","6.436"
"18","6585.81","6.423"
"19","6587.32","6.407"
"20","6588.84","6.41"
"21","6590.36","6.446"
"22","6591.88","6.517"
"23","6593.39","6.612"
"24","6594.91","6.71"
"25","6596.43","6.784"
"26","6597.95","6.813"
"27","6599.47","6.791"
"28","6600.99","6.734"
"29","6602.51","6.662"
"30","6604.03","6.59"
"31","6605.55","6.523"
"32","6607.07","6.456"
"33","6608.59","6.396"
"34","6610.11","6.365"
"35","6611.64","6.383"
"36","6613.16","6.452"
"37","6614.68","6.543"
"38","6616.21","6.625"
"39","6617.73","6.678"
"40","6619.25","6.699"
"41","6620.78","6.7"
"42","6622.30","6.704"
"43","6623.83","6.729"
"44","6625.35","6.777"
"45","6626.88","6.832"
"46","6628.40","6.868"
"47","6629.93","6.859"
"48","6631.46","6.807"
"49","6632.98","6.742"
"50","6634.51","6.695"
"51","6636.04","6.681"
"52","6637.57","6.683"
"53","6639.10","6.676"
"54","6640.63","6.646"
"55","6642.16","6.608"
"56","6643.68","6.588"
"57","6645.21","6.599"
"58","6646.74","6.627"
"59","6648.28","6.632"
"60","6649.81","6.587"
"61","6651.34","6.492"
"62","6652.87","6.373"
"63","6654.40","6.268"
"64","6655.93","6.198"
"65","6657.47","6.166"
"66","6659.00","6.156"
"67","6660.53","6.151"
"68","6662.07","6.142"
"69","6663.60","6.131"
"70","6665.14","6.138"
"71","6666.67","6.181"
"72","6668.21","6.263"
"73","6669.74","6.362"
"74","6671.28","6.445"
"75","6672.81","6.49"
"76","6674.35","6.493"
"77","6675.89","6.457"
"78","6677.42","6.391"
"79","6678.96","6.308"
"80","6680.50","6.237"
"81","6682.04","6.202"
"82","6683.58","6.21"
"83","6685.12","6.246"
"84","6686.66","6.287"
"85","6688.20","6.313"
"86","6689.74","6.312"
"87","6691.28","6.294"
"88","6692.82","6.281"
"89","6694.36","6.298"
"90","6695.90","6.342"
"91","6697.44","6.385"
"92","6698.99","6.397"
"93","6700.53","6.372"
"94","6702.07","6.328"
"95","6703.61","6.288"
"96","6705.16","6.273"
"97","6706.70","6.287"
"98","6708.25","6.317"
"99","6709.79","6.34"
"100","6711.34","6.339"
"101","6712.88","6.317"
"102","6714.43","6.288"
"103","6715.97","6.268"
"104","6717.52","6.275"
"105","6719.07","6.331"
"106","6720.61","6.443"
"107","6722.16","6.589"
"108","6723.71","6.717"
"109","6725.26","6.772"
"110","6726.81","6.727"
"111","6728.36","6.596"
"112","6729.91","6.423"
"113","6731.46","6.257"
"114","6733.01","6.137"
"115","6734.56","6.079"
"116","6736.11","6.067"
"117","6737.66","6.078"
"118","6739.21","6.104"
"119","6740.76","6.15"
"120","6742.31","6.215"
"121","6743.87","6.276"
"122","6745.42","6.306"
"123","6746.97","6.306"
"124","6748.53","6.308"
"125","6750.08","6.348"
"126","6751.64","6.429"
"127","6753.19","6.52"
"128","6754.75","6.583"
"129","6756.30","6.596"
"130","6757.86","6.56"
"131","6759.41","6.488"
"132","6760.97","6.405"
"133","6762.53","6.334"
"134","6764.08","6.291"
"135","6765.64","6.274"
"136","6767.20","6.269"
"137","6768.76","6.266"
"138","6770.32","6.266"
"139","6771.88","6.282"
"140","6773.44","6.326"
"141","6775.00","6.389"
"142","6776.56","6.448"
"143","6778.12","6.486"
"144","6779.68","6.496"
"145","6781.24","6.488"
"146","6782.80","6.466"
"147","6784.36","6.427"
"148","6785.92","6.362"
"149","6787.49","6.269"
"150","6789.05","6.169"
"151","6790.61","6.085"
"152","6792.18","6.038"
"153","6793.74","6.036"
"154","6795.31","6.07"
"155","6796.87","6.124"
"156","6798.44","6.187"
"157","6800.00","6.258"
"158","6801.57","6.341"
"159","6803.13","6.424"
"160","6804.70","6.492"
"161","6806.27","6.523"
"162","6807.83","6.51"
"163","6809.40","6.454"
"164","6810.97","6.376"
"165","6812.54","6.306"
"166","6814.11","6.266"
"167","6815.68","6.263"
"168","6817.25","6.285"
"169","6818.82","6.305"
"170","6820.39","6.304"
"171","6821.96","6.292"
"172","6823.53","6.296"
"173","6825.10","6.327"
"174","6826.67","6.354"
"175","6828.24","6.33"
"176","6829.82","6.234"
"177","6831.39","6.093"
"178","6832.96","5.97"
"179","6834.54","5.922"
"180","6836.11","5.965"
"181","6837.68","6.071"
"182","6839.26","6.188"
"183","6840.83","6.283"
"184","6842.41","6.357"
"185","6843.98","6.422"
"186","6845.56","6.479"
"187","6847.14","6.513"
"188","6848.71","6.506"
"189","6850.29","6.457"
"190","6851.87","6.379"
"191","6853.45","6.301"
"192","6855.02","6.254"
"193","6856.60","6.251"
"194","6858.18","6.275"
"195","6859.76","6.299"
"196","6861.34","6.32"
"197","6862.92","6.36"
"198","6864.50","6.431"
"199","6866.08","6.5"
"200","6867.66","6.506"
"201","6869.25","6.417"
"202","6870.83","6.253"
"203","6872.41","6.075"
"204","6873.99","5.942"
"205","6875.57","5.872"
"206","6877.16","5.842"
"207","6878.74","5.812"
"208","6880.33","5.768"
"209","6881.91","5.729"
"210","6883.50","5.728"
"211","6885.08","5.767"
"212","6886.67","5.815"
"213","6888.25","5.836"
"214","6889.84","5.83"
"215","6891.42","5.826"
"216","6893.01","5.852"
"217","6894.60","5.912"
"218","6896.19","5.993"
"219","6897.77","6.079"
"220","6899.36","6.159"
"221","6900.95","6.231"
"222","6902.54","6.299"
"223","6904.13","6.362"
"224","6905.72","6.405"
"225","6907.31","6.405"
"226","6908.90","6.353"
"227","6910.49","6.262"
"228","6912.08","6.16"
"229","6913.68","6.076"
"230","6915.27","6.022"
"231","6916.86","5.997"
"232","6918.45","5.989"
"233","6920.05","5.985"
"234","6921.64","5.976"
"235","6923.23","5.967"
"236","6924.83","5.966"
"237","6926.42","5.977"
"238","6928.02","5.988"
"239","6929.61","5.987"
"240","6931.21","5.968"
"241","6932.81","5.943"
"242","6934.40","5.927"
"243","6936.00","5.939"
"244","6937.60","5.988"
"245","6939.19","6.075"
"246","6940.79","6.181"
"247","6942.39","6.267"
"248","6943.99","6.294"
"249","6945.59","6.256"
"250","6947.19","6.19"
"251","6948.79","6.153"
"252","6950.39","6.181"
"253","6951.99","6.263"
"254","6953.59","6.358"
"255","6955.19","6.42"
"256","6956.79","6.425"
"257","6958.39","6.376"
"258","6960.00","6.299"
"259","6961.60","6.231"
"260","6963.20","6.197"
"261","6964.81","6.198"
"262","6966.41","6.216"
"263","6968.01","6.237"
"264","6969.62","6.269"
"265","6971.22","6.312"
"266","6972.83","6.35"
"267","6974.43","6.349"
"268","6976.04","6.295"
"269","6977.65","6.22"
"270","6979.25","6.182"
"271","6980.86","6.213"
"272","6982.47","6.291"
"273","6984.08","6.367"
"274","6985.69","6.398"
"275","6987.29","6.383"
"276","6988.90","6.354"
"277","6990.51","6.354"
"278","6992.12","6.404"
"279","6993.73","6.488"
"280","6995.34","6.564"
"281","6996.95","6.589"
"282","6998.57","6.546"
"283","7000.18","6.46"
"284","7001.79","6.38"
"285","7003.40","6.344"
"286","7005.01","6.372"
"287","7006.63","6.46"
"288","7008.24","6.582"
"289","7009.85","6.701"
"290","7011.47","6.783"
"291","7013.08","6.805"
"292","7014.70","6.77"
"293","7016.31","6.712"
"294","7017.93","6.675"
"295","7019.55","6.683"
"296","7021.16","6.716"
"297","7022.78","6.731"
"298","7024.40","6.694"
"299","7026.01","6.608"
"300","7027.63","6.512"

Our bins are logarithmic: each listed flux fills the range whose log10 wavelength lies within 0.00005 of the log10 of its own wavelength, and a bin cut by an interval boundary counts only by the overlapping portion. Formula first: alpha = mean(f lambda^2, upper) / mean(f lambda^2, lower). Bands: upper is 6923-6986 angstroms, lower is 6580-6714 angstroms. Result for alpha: 1.0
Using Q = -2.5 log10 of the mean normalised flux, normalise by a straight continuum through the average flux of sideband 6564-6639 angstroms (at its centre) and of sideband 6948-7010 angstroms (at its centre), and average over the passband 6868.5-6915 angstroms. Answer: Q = 0.06 mag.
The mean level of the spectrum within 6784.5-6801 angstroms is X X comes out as 6.17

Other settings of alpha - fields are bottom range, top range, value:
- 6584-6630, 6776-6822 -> 1.01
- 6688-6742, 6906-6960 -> 1.03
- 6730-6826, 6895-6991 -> 1.03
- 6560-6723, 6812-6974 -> 1.03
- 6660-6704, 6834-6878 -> 1.05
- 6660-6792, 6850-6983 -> 1.03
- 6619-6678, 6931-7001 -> 1.06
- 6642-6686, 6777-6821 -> 1.04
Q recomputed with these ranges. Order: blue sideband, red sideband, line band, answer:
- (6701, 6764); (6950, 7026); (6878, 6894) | 0.11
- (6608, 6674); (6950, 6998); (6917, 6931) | 0.07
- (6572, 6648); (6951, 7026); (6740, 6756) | 0.03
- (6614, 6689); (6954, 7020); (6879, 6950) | 0.07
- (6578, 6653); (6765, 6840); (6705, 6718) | 0.02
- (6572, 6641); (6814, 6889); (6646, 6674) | 0.03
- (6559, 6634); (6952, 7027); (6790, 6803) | 0.06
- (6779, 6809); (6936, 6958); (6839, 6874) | -0.01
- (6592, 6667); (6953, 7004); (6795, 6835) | 0.03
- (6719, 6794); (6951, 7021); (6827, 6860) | 0.02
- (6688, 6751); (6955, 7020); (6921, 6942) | 0.07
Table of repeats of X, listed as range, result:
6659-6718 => 6.3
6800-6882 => 6.26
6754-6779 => 6.39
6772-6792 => 6.36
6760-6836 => 6.29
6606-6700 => 6.46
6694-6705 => 6.34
